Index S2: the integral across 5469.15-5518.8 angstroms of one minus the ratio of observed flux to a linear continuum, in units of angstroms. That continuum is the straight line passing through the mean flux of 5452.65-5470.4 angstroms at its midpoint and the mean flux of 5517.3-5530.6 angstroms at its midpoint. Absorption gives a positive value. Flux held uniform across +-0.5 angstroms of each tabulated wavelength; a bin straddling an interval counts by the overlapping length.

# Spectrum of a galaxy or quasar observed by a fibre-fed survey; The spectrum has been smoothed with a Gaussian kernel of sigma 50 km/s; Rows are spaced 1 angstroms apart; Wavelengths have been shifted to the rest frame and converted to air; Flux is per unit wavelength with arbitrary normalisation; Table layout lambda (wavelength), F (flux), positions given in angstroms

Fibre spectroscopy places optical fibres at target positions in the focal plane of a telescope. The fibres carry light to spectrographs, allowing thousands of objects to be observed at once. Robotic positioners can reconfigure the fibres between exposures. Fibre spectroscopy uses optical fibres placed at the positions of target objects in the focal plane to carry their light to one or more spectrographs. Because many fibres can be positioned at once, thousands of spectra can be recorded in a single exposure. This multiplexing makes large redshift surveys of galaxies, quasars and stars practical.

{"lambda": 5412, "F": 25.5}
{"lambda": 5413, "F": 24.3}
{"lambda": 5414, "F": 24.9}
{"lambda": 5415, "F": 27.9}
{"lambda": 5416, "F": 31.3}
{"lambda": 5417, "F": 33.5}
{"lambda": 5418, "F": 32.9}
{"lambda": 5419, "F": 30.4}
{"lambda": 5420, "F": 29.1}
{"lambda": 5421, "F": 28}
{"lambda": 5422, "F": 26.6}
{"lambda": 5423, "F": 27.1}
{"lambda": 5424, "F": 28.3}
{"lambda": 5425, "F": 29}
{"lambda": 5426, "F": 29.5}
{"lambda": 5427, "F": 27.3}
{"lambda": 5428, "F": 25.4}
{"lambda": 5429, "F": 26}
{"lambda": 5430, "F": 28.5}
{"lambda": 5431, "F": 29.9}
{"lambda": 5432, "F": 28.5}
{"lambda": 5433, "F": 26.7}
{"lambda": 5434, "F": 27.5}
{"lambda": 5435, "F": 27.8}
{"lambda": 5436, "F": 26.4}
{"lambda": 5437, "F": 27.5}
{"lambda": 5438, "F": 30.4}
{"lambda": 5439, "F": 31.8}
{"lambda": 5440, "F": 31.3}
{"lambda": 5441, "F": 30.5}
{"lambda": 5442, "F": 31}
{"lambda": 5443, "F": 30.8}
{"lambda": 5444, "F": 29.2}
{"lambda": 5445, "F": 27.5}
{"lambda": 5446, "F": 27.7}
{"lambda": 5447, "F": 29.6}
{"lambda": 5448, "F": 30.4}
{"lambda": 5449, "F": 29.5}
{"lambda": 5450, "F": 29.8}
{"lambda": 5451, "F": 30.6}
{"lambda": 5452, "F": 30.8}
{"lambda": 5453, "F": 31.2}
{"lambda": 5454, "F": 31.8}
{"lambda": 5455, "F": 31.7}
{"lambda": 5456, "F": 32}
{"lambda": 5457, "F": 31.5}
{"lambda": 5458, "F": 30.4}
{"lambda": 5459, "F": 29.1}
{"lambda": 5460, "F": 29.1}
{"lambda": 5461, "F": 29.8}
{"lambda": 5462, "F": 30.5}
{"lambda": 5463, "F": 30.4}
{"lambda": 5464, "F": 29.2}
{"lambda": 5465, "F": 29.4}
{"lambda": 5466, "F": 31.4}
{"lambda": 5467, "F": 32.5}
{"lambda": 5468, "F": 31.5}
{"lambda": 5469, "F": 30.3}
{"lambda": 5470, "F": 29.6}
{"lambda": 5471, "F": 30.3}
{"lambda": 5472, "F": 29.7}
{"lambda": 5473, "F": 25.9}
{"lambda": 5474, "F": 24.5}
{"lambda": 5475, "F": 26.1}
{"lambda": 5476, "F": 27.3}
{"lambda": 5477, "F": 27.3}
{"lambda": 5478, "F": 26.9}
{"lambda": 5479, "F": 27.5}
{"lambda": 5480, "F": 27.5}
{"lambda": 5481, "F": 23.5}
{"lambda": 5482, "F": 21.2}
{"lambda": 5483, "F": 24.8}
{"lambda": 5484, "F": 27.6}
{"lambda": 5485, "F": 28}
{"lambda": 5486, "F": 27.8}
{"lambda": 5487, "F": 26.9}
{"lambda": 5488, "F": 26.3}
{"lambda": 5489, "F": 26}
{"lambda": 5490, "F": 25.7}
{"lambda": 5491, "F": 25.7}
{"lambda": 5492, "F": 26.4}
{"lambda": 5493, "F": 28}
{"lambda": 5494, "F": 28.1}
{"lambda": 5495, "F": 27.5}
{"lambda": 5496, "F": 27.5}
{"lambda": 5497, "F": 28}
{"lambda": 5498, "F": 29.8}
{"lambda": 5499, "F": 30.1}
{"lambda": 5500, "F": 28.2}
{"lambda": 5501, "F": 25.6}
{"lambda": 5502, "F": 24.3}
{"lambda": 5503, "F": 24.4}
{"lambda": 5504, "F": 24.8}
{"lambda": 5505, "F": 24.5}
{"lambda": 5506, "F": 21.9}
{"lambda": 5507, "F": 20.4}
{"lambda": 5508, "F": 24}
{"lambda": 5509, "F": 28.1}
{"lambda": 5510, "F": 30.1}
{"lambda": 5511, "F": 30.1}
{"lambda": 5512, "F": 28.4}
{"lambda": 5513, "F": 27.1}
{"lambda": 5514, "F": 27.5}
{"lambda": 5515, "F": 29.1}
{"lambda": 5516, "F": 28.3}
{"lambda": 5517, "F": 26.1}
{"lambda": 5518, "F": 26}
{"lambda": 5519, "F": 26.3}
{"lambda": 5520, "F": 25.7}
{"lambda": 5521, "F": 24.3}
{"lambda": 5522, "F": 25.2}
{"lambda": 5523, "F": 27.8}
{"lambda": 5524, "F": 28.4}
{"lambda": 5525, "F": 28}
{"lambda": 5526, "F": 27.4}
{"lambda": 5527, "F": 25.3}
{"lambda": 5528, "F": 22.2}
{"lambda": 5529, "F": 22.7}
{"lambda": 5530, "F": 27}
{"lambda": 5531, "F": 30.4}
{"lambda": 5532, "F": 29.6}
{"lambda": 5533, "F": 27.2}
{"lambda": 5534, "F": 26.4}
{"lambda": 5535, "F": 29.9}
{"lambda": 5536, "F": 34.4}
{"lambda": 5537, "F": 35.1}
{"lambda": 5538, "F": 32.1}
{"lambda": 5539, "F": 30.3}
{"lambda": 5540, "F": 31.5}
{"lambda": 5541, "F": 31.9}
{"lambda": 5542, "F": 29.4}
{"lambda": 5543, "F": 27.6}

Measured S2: 2.43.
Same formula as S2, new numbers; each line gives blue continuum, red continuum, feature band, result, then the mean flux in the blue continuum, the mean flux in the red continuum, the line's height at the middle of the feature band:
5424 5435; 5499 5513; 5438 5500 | -4.3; 27.9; 26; 26.9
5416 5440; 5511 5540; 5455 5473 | -1.2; 28.7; 27.9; 28.4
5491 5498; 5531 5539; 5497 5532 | 3.1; 27.6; 30.6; 29.1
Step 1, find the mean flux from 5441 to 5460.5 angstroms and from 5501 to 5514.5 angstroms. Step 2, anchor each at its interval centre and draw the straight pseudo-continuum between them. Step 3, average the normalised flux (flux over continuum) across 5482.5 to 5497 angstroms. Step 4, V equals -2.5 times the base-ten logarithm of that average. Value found 0.01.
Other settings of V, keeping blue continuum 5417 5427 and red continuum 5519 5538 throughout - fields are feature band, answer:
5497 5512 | 0.07 mag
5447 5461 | -0.07 mag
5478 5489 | 0.09 mag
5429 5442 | 0.00 mag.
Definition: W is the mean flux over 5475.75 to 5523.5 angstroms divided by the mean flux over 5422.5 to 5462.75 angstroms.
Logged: 0.9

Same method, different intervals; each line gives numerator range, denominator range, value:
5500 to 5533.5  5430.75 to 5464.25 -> 0.88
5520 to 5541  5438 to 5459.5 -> 0.93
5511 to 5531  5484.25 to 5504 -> 0.99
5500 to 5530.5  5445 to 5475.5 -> 0.87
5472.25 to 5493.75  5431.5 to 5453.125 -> 0.90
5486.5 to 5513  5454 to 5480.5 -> 0.91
